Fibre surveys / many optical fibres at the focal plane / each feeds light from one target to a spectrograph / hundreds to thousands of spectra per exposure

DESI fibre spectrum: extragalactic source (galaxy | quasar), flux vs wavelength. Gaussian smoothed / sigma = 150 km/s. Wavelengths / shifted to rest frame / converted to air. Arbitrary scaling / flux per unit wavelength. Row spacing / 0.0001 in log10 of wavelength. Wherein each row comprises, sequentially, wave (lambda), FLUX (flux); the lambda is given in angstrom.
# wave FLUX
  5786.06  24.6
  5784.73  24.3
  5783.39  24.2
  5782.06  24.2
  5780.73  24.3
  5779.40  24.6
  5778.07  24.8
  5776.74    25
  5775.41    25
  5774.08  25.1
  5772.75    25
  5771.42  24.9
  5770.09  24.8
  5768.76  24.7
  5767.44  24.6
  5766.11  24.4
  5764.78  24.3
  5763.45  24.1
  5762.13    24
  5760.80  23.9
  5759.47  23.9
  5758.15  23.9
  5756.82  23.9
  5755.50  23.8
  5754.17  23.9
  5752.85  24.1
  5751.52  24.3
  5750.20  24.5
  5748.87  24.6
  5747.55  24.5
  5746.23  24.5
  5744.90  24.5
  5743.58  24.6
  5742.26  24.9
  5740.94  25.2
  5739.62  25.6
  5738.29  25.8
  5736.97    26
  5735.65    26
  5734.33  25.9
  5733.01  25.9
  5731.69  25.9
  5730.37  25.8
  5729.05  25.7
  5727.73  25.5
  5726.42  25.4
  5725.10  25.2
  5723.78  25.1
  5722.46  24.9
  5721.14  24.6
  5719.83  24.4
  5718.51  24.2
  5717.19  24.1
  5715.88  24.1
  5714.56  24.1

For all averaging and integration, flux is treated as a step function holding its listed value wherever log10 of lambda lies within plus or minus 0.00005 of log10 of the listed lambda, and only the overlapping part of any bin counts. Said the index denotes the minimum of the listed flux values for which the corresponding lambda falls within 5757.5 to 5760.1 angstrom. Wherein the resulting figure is 23.9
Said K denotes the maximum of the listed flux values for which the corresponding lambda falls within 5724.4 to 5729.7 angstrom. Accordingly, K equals 25.7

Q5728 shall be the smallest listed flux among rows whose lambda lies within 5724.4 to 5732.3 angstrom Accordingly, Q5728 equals 25.2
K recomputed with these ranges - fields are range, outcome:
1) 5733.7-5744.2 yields 26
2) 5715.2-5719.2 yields 24.2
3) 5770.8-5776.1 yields 25.1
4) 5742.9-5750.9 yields 24.6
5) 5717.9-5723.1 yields 24.9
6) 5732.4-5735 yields 25.9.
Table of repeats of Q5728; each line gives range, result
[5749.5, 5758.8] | 23.8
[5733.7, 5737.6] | 25.9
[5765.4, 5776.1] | 24.4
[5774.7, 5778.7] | 24.8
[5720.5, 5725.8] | 24.6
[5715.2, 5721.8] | 24.1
